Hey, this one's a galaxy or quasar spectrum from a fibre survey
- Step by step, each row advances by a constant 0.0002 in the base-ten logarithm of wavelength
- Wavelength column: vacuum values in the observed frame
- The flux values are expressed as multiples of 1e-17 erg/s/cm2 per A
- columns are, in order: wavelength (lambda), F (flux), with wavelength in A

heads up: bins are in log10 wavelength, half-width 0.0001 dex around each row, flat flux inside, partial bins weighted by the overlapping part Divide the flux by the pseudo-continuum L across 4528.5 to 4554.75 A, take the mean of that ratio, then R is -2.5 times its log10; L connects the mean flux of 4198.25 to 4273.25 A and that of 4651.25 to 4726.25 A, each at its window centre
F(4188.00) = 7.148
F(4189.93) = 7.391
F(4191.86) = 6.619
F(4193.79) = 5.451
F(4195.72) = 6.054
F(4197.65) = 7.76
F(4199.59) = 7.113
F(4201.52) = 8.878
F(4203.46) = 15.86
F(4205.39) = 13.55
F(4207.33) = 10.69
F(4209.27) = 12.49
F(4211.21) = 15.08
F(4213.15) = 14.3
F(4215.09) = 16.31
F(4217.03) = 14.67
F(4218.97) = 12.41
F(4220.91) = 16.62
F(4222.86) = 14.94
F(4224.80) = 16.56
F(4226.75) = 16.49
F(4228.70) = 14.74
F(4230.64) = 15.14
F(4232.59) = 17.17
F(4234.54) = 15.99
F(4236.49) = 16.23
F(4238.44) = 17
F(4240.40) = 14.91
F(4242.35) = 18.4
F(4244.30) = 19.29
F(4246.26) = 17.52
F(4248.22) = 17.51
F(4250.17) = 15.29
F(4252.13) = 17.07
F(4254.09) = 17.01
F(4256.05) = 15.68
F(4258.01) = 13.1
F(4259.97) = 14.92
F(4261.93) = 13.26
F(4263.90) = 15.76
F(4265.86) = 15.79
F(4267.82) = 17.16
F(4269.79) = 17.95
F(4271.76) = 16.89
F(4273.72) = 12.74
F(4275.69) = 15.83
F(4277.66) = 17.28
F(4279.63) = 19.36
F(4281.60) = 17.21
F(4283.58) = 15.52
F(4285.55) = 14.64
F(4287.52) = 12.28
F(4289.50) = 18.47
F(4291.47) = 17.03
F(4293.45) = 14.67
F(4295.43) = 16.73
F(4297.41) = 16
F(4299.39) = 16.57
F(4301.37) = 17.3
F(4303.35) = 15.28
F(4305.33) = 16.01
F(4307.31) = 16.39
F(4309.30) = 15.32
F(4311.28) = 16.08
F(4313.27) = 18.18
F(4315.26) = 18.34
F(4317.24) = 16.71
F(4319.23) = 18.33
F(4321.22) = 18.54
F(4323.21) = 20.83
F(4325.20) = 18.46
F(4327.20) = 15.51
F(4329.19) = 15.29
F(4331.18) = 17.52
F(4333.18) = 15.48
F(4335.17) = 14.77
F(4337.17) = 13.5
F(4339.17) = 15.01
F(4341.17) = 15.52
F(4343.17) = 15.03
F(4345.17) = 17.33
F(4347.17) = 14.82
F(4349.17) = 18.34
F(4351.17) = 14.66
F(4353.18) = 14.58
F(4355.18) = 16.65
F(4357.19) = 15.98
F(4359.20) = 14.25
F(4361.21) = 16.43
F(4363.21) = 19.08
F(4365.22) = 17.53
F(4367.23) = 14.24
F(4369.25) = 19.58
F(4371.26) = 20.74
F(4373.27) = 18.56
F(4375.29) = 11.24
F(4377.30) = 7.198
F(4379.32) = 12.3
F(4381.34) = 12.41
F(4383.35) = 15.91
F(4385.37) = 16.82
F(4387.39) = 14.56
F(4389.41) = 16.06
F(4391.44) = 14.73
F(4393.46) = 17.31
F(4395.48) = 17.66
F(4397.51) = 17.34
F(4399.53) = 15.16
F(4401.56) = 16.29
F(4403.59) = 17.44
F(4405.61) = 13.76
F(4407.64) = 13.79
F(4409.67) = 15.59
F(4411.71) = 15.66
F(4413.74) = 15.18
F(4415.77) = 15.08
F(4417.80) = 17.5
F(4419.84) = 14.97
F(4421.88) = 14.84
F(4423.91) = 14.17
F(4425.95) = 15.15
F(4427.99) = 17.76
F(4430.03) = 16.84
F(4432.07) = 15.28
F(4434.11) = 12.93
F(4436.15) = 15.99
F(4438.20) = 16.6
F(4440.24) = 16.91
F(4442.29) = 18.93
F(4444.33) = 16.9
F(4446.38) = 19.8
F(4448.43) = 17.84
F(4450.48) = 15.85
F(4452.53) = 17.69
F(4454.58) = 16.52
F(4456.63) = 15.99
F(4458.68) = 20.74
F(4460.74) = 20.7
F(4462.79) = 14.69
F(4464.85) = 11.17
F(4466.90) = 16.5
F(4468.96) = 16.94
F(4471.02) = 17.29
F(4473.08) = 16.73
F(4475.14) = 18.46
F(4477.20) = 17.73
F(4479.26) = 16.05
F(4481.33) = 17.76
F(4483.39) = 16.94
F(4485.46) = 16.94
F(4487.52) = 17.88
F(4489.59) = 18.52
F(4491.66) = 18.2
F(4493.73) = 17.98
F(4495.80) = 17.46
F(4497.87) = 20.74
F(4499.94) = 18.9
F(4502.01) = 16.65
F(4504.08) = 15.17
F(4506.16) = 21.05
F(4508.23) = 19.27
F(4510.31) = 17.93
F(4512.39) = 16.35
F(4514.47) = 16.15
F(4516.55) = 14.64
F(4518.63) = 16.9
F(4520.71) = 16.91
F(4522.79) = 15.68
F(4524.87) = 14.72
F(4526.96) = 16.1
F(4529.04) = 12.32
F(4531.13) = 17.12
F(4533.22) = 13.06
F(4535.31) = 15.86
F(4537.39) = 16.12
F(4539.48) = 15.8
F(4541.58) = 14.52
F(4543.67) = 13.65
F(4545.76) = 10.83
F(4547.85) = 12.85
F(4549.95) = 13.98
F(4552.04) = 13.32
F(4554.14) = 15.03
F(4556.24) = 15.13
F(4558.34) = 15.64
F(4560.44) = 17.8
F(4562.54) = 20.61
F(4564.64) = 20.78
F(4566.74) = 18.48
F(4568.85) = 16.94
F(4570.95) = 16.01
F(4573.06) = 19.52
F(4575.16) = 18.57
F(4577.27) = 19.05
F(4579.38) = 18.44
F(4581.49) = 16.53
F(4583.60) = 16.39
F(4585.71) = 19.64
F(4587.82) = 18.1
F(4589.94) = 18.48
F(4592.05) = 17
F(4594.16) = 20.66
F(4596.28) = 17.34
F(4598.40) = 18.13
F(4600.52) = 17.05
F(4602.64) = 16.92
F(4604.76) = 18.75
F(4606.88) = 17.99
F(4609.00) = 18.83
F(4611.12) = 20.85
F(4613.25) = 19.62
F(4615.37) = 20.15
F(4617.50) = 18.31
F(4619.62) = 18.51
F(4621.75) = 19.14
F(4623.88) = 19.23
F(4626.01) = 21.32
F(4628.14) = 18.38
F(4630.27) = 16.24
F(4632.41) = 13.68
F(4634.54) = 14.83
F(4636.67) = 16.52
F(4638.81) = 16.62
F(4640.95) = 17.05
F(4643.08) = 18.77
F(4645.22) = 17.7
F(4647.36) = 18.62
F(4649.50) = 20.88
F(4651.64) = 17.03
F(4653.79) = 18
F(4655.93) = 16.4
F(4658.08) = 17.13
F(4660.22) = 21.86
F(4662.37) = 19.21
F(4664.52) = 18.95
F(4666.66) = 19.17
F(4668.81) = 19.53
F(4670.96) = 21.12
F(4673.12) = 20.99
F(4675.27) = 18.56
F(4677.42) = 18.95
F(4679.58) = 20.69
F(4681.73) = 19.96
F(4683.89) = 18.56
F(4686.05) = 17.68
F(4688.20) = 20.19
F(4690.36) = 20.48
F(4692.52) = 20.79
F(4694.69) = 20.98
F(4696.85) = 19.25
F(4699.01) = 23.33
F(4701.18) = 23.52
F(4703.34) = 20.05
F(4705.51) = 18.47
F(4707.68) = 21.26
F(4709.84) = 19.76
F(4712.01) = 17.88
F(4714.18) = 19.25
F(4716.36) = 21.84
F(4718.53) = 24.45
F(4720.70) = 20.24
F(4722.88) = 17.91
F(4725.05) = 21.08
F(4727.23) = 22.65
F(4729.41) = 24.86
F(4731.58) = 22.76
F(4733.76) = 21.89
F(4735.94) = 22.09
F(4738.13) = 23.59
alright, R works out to 0.28 mag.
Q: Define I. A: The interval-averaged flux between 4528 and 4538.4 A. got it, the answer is 14.9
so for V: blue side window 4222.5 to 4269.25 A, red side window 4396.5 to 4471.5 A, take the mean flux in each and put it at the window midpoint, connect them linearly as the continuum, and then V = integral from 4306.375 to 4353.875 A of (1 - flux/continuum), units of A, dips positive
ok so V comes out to -0.7 A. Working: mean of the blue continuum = 16.2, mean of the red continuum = 16.3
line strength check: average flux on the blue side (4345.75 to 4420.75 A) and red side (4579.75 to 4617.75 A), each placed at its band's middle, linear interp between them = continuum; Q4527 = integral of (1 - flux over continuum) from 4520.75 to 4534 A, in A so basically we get 1.9 A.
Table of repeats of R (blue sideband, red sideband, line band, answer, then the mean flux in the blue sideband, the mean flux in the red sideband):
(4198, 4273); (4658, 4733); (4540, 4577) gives 0.17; 15.2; 20.4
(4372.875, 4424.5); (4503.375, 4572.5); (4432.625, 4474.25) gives -0.10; 15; 16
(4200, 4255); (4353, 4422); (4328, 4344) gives 0.02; 15.4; 15.6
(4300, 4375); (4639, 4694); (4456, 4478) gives 0.04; 16.6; 19.1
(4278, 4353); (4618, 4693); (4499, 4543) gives 0.10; 16.4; 18.6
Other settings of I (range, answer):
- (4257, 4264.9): 14.3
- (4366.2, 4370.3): 16.9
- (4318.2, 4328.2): 18.3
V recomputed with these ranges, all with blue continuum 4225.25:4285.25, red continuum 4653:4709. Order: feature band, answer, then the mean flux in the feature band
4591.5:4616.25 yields 0.7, 18.6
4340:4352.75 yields 0.9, 15.9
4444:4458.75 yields 0.3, 17.5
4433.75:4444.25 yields 0.7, 16.5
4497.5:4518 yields 0.9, 17.6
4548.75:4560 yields 2.4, 14.8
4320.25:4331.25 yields -0.6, 17.7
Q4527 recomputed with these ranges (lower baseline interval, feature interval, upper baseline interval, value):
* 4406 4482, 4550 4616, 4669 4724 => 2.2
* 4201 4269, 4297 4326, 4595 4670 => -2.3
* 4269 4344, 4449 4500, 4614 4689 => 0.3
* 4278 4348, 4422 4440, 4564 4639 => 1.6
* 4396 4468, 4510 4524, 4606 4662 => 0.7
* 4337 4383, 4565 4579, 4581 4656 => -0.5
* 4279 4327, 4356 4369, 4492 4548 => 0.1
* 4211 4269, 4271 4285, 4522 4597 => -0.3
